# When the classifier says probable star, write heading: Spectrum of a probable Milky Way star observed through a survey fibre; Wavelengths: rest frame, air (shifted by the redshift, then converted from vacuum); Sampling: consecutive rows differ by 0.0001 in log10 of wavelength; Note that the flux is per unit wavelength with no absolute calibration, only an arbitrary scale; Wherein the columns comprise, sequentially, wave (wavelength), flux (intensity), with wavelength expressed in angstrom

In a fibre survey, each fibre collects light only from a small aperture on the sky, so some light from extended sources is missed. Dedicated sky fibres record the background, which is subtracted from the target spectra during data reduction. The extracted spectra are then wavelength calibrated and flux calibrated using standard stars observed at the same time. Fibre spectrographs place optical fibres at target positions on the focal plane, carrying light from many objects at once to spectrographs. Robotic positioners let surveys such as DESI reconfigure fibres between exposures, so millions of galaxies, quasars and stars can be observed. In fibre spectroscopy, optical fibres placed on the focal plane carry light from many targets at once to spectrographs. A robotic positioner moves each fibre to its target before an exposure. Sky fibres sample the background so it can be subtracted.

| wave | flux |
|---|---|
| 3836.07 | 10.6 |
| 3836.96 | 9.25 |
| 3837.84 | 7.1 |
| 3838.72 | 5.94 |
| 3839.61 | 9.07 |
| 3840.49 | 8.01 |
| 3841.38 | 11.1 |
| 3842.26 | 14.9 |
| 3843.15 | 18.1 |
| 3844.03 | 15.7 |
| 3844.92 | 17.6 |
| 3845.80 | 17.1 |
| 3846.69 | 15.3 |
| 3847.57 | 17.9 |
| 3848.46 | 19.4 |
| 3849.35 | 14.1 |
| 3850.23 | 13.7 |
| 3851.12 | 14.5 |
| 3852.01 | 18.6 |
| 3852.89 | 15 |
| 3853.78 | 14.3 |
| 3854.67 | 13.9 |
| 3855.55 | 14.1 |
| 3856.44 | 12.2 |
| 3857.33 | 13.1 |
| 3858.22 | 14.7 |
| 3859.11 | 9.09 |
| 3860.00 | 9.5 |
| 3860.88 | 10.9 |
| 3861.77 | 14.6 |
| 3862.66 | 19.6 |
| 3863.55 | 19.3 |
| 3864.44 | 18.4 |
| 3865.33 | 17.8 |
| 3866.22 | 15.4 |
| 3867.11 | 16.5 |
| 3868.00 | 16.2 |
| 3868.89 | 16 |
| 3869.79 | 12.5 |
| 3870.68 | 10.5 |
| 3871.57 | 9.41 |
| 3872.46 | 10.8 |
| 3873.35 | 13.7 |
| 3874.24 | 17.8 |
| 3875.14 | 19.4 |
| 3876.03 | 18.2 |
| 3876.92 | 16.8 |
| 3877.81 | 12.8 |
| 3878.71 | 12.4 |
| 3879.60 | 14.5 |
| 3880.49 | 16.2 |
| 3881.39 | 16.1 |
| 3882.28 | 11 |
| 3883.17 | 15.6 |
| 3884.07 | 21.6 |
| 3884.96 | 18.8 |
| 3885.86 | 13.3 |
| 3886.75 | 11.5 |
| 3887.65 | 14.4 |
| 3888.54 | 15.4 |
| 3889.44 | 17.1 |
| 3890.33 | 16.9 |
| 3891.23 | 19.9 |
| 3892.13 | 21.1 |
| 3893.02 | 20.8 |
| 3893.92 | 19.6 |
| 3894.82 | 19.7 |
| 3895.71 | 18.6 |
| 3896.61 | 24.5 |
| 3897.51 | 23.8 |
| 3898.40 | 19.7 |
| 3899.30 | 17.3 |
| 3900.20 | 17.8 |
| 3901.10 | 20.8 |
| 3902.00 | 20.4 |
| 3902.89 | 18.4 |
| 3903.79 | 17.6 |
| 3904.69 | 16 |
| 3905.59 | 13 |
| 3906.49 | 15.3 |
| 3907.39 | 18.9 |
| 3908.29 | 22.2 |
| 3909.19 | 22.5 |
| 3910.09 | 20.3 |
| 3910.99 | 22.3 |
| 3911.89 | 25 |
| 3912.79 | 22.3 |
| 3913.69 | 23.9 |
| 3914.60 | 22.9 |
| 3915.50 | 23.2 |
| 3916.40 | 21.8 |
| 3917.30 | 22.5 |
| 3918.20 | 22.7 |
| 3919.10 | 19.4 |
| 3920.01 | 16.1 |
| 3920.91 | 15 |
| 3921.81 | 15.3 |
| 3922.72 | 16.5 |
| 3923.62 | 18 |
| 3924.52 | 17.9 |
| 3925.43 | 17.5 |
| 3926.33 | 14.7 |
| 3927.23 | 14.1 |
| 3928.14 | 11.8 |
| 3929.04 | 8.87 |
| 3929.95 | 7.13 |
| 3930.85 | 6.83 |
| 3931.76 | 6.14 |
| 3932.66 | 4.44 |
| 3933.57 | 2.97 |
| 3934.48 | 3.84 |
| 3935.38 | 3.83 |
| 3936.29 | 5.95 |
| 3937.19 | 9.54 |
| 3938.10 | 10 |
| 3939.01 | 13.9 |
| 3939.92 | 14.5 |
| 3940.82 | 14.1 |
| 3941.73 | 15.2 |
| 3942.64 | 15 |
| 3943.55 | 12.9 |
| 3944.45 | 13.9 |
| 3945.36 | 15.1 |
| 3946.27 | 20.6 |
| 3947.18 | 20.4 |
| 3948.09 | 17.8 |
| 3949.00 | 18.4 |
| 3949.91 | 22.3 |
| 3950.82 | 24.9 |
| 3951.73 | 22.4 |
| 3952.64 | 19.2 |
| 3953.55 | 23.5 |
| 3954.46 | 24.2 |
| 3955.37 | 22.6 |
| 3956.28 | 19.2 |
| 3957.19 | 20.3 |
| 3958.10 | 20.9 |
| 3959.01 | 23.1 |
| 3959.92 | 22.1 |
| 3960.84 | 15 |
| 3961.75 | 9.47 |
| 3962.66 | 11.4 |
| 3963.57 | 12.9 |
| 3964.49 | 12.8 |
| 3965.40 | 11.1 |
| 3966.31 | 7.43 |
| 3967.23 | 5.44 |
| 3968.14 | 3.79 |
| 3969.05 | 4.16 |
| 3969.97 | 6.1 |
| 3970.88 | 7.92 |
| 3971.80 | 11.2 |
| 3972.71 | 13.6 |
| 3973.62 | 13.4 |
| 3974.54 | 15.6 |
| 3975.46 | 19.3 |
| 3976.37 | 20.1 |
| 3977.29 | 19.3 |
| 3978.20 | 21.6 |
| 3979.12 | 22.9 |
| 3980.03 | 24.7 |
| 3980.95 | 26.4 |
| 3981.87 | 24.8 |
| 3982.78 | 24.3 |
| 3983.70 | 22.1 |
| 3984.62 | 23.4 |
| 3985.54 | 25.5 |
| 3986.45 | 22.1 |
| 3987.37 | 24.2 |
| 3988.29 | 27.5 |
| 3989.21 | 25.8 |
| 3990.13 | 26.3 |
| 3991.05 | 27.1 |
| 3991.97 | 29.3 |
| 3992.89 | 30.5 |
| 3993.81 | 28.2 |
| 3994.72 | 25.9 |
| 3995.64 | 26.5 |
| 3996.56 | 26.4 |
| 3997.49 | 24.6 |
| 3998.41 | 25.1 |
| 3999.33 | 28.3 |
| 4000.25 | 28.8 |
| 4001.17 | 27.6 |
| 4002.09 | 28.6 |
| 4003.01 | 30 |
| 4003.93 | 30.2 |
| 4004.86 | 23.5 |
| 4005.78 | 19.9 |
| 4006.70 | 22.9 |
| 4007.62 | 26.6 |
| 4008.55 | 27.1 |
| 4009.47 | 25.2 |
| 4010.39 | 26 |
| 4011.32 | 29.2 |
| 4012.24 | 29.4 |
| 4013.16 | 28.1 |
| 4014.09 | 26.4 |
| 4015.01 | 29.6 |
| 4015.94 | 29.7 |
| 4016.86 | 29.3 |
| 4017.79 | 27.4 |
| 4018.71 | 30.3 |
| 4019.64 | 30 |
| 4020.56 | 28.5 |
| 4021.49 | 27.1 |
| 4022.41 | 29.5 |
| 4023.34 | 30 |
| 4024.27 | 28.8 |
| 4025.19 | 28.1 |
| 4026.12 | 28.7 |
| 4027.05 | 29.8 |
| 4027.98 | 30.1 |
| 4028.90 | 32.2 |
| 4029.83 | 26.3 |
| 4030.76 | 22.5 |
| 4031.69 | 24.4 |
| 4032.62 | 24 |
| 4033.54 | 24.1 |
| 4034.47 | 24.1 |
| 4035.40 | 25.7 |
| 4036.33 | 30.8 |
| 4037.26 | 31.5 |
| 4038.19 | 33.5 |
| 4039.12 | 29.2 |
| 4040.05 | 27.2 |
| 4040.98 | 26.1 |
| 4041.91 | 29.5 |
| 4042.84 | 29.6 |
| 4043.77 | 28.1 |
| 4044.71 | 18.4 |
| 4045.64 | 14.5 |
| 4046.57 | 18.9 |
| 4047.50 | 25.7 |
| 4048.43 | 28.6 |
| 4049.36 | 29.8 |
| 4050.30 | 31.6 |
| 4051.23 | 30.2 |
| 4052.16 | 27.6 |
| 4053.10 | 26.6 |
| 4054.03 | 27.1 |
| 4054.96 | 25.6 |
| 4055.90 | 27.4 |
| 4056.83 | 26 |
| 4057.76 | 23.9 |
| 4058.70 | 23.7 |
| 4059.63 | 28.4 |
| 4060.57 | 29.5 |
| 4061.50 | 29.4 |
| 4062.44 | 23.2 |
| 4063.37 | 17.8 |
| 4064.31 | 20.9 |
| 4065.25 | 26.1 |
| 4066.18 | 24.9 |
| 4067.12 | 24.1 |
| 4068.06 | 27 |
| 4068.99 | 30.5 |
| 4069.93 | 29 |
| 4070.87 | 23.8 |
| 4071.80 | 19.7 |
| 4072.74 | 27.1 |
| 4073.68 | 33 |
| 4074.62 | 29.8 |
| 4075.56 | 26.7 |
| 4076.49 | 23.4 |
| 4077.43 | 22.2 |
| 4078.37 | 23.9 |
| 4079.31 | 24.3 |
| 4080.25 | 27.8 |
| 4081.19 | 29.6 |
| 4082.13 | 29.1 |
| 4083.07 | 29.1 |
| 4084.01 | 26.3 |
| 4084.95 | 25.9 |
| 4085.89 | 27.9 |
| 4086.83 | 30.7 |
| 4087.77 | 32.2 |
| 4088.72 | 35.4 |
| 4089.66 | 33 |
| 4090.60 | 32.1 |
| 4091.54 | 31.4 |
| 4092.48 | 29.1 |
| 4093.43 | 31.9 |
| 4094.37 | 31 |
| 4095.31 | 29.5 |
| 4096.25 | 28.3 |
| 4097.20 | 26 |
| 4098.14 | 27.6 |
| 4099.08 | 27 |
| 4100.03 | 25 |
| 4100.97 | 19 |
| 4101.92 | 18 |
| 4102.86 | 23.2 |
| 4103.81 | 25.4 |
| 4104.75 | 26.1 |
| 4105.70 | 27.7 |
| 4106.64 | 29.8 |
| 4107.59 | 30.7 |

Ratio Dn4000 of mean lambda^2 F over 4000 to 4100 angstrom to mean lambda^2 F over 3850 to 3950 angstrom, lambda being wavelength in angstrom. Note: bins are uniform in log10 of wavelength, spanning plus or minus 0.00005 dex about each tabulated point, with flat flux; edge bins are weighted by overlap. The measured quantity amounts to 1.86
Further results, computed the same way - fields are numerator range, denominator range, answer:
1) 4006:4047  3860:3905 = 1.75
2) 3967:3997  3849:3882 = 1.49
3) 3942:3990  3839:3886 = 1.28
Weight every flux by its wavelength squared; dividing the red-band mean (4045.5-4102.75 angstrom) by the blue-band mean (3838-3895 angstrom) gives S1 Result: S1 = 2.0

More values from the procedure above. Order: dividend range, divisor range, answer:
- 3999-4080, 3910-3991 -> 1.67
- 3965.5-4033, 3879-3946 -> 1.56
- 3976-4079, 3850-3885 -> 1.93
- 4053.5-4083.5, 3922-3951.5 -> 2.11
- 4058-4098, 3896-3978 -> 1.85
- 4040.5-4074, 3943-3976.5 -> 1.73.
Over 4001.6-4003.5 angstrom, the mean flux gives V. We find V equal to 29.4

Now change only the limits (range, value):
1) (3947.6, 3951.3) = 20.8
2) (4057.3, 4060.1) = 25.3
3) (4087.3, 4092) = 32.8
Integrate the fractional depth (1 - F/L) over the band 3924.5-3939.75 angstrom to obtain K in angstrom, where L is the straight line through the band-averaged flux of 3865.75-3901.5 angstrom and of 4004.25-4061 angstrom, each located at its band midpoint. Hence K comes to 8.2 angstrom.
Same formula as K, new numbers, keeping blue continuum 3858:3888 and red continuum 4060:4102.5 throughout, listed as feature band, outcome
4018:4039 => -3.7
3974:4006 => -4.8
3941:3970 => 5.1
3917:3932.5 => 2.9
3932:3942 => 5.3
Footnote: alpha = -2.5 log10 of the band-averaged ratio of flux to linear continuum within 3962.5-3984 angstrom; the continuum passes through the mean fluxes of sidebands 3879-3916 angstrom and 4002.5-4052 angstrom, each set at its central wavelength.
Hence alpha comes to 0.50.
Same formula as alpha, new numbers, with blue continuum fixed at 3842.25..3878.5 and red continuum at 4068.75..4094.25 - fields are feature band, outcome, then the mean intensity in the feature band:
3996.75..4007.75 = -0.12 mag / 26.3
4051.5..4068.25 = 0.06 mag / 25.5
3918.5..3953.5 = 0.37 mag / 14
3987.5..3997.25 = -0.18 mag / 27.2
